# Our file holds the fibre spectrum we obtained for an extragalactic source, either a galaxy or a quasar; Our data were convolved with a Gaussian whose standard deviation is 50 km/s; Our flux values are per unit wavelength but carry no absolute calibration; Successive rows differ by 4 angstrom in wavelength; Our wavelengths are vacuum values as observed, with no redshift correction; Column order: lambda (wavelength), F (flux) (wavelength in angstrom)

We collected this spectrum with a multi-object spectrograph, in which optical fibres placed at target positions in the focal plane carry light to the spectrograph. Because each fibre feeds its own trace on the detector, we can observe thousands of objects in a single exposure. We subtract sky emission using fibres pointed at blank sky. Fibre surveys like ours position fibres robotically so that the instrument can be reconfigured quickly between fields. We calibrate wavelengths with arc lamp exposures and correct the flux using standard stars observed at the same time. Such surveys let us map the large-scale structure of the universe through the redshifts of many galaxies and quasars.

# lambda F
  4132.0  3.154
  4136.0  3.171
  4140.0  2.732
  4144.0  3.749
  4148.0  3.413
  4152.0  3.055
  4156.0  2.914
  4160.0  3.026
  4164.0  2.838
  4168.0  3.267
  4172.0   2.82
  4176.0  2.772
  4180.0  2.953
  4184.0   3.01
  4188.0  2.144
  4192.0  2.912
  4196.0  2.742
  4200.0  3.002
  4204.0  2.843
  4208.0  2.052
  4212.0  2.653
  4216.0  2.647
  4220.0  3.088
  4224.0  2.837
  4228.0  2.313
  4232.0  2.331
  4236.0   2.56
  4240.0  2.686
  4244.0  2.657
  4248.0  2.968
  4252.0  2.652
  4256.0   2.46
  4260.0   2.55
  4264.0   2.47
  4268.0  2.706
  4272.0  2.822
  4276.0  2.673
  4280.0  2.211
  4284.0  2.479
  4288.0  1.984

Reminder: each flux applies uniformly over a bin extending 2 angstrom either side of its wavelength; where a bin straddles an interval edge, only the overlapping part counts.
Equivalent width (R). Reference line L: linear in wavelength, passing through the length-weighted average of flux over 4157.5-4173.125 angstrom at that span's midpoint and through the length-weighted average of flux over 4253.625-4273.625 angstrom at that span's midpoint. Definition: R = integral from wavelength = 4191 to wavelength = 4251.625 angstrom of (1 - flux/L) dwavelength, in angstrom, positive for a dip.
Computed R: 1.90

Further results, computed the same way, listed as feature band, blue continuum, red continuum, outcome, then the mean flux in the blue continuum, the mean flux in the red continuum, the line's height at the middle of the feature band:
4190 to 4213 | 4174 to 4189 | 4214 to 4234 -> 0.0 angstrom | 2.76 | 2.64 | 2.7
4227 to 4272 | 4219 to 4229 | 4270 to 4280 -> 1.7 angstrom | 2.76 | 2.64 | 2.7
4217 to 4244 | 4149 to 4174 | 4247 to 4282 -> 1.0 angstrom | 3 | 2.6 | 2.73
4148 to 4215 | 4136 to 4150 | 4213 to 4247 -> 3.9 angstrom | 3.28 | 2.65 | 3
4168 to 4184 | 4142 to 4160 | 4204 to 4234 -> 0.5 angstrom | 3.25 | 2.58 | 3.01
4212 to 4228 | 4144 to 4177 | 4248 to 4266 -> 0.0 angstrom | 3.07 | 2.58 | 2.77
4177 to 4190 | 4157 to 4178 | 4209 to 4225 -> 0.8 angstrom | 2.94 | 2.76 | 2.88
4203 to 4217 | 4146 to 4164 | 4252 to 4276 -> 1.6 angstrom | 3.07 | 2.61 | 2.84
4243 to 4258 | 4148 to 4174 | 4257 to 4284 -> -0.2 angstrom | 3.02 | 2.56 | 2.64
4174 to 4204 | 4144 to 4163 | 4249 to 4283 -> 1.8 angstrom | 3.16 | 2.58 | 2.97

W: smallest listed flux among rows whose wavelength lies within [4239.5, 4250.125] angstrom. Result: 2.657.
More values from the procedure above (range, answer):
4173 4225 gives 2.052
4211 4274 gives 2.313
